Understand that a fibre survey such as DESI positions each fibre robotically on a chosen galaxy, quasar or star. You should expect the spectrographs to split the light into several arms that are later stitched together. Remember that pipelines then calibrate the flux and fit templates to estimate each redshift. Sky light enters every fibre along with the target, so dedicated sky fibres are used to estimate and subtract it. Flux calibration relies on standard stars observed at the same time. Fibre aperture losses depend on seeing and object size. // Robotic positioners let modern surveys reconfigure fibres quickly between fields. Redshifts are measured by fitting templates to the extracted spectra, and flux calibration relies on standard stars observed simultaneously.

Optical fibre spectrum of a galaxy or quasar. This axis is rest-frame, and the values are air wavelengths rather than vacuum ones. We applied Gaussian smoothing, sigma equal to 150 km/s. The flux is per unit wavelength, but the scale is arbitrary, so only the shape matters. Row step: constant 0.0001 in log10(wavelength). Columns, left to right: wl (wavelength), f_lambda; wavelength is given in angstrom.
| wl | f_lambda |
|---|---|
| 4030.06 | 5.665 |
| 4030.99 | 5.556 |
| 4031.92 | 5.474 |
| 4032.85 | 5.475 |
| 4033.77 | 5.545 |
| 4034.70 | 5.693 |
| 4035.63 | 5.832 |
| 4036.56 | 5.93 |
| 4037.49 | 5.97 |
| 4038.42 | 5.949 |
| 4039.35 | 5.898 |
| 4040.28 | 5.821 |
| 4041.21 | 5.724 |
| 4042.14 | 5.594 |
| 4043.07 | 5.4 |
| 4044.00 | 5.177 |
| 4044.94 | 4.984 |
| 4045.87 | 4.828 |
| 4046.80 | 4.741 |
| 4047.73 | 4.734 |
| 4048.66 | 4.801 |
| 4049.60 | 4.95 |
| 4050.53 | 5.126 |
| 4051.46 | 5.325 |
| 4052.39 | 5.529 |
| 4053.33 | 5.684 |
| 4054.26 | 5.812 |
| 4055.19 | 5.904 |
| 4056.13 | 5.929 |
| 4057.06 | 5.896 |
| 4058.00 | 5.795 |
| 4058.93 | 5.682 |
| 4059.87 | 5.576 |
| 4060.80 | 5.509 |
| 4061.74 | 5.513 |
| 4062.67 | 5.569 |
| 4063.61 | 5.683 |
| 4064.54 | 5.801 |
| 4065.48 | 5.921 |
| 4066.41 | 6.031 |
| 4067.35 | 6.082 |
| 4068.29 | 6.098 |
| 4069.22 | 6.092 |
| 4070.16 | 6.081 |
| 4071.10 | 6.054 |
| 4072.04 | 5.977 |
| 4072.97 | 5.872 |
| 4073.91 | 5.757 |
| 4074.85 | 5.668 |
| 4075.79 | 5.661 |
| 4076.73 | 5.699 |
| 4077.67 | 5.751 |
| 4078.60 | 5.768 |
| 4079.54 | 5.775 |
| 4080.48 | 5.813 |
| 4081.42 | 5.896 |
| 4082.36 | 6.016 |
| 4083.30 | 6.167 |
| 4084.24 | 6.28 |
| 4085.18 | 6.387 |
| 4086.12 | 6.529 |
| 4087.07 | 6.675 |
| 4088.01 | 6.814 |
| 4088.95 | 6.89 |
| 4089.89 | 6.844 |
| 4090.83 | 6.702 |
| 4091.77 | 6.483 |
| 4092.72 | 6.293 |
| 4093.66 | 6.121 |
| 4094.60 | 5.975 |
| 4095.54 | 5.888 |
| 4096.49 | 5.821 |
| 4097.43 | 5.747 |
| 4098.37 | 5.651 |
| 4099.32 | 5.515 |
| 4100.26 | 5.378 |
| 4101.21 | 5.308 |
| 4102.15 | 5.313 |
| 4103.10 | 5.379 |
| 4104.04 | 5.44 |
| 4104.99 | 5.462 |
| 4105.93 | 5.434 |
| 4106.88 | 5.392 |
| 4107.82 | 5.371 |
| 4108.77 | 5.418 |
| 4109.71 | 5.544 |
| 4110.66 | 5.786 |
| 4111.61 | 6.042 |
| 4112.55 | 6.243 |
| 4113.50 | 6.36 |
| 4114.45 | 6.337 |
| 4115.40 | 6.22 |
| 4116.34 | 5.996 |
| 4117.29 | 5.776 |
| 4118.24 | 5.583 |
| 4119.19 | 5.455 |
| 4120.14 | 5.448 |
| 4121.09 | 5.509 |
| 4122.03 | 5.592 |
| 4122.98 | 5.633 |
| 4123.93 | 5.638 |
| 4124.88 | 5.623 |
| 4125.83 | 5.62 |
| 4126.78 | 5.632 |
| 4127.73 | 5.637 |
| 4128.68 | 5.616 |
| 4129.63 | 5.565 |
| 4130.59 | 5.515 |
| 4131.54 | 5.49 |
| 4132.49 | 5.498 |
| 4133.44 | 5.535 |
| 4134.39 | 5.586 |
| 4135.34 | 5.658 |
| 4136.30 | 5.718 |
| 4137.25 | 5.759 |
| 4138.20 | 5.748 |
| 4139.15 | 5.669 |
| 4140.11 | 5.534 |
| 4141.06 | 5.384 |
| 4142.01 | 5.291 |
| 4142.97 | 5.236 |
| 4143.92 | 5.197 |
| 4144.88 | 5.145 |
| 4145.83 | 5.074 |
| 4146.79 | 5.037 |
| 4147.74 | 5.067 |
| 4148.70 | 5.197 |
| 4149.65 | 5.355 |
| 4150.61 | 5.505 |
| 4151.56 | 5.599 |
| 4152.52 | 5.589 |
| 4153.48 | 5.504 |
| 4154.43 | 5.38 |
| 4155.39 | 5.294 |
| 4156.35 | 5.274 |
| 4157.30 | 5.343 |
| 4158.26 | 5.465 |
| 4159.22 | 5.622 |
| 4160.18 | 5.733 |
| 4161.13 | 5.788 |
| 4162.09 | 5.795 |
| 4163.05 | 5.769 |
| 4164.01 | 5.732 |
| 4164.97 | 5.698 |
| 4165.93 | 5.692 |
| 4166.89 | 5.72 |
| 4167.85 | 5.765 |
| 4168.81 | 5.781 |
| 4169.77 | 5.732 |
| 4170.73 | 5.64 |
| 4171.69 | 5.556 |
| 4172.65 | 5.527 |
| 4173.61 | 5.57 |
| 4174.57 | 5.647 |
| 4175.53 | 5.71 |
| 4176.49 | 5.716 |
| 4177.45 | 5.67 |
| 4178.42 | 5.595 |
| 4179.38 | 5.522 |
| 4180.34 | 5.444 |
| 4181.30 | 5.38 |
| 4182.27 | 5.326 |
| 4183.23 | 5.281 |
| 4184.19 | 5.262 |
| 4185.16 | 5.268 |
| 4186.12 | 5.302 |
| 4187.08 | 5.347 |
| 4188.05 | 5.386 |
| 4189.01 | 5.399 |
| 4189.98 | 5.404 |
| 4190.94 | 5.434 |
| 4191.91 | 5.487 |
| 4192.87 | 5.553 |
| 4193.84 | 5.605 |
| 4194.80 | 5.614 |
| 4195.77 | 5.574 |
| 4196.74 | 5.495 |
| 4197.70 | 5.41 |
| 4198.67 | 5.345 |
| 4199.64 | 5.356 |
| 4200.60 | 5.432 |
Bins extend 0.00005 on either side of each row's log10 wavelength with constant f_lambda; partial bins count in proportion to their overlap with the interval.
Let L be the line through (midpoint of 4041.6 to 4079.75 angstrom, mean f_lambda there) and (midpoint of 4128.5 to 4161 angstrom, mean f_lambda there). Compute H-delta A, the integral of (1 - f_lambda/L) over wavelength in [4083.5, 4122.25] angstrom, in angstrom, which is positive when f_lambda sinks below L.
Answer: -2.72 angstrom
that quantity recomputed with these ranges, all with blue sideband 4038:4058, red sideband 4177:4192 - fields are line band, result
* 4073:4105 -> -3.3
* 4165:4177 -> -0.6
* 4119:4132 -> -0.4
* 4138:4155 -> 0.2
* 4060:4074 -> -1.1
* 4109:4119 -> -1.0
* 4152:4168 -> -0.6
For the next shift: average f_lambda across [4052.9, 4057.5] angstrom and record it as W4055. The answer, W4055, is 5.85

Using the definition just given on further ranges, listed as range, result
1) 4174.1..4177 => 5.7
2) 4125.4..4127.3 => 5.63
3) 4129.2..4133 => 5.51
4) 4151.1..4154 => 5.56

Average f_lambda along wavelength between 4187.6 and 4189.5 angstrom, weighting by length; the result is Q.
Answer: 5.39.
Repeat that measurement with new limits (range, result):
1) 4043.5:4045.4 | 5.07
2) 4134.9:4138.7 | 5.72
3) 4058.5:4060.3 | 5.61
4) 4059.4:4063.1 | 5.55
